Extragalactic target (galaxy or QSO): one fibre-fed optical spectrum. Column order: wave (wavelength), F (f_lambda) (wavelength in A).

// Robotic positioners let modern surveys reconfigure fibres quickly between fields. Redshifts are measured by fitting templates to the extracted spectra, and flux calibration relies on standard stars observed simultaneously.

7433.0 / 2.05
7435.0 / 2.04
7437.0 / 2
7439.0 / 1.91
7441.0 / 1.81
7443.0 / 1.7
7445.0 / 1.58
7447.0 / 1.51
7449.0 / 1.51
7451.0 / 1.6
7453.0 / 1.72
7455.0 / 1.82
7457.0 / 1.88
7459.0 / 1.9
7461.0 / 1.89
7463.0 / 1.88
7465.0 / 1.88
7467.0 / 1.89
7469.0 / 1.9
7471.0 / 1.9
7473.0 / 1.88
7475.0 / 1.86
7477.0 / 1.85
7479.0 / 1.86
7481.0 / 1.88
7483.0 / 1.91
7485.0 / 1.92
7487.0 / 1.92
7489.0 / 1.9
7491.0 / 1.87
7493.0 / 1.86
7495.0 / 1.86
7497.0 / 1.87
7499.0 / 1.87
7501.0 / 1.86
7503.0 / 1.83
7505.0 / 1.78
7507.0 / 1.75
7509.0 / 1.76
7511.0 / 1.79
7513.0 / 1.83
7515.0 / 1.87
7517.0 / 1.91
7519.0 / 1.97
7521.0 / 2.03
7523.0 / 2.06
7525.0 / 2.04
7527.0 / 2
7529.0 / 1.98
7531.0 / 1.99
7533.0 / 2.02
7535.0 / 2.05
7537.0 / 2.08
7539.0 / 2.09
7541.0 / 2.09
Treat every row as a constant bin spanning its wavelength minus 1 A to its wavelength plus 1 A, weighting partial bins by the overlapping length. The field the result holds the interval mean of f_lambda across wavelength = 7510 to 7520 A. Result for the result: 1.87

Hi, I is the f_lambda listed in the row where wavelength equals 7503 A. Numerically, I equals 1.83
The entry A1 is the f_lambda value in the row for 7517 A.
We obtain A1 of 1.91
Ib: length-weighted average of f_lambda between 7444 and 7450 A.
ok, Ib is 1.53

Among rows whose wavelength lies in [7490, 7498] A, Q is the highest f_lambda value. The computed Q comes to 1.87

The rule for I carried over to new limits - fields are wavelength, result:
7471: 1.9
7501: 1.86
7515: 1.87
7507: 1.75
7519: 1.97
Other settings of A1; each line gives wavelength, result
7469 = 1.9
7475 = 1.86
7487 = 1.92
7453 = 1.72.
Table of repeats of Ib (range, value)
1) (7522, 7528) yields 2.03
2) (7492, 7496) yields 1.86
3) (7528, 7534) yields 2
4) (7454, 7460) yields 1.87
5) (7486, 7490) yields 1.91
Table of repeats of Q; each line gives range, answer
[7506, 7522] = 2.03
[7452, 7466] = 1.9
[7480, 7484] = 1.91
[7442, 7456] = 1.82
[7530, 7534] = 2.02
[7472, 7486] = 1.92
